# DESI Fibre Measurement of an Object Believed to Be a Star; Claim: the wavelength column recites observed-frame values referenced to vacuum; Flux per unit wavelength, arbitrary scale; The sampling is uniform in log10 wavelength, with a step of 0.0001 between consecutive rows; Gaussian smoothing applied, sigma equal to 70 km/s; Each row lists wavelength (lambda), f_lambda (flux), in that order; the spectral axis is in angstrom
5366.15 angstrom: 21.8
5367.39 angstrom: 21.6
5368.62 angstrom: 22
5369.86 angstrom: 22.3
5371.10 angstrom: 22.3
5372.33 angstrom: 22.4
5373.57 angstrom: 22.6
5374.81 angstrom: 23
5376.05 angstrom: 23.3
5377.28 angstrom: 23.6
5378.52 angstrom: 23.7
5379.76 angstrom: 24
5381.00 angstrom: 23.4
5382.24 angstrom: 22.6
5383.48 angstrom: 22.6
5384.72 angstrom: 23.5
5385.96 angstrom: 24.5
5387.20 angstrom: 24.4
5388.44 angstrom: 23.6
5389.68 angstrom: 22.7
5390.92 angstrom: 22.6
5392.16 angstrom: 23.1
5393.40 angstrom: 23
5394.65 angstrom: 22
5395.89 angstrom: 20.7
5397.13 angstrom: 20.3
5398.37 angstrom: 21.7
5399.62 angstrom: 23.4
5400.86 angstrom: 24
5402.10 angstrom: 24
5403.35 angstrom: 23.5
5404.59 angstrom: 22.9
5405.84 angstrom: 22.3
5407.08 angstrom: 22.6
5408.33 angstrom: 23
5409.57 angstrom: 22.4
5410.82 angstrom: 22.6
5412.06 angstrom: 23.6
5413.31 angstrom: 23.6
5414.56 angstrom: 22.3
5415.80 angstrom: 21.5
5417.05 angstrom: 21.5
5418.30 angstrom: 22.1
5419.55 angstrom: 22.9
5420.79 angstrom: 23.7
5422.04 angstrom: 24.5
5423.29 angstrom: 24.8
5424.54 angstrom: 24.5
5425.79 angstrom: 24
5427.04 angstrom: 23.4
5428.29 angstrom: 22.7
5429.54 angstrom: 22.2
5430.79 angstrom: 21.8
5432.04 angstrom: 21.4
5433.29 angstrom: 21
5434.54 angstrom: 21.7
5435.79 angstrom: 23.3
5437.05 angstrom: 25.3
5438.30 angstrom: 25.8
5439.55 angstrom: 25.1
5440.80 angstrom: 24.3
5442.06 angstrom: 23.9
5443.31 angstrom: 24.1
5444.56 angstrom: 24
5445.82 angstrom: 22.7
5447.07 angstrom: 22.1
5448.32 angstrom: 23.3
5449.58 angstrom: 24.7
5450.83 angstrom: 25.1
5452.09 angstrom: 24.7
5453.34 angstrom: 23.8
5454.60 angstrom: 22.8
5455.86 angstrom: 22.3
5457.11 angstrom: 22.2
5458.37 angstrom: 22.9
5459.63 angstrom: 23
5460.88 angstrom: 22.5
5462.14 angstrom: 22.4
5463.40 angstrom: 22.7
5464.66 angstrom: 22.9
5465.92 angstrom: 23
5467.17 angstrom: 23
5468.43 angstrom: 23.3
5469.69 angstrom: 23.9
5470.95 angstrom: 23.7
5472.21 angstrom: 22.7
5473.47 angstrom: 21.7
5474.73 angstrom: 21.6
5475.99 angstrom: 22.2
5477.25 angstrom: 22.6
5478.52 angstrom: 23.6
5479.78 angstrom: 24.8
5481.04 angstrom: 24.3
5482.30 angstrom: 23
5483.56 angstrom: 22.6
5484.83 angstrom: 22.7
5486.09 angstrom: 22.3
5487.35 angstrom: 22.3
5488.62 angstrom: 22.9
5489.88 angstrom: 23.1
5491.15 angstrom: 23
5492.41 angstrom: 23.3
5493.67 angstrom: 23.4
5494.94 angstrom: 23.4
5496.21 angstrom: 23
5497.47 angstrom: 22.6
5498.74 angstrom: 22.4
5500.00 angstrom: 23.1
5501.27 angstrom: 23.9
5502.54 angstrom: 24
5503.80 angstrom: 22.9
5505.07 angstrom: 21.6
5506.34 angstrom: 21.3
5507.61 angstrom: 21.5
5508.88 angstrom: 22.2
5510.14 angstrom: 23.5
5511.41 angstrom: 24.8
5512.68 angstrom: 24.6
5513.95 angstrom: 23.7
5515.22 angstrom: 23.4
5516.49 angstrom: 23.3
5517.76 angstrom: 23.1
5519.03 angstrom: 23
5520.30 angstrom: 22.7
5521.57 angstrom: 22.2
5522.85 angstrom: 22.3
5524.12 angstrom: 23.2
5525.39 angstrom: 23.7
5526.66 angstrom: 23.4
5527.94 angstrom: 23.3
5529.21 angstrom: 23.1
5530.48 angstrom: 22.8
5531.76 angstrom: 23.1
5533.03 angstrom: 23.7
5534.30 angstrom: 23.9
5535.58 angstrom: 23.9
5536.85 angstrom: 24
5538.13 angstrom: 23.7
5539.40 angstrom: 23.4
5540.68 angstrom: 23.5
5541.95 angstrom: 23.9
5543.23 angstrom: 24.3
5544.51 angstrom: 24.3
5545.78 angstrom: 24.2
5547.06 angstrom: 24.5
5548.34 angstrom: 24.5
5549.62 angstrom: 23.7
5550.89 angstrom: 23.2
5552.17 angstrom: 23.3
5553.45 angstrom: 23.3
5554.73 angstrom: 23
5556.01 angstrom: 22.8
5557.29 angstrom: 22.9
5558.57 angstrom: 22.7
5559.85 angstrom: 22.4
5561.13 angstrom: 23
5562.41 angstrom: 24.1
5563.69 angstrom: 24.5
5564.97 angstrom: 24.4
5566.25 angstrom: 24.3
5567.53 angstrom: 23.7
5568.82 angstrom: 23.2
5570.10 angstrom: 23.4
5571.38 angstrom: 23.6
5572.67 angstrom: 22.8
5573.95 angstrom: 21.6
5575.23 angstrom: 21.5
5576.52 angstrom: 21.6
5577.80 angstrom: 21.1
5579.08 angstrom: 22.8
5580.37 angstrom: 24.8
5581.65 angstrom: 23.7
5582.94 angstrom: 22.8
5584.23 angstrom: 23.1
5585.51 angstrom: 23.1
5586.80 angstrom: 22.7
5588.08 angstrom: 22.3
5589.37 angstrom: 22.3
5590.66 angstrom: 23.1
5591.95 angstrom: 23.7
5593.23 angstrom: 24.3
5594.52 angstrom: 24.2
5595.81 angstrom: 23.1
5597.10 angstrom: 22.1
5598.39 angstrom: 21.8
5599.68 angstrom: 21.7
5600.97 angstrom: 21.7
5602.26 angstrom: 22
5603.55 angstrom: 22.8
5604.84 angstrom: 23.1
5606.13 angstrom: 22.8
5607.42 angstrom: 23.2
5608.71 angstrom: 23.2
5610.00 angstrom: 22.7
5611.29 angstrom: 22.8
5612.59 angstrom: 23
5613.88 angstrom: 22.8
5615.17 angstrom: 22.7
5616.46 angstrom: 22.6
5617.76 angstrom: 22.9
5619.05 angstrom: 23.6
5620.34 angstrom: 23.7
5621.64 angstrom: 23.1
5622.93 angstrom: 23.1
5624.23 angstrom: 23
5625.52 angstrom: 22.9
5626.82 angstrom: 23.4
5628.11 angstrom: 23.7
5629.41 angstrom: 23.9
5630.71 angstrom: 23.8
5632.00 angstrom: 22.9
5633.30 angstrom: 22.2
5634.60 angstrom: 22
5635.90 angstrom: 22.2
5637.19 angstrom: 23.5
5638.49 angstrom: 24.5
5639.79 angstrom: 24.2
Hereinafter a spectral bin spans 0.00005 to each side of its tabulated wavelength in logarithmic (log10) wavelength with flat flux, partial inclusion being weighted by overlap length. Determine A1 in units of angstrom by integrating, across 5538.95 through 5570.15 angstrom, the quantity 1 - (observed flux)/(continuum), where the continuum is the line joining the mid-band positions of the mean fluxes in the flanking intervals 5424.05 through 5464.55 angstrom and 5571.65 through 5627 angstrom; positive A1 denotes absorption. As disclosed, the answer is -0.9 angstrom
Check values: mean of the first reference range 23.3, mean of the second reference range 22.8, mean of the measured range 23.6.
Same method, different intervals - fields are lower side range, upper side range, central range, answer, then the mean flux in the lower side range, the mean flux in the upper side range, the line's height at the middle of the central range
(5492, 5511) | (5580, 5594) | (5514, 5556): -0.9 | 22.8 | 23.2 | 23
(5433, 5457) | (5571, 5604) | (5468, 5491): 0.5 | 23.7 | 22.7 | 23.4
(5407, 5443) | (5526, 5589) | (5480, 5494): 0.1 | 23.2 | 23.3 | 23.2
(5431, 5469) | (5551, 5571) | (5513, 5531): 0.2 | 23.3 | 23.4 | 23.4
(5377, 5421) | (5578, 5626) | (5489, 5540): -0.6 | 22.9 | 22.9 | 22.9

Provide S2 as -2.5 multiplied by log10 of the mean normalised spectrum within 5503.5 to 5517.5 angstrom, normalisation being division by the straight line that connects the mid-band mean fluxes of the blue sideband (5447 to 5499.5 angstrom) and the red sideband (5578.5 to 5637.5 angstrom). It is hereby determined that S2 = 0.00 mag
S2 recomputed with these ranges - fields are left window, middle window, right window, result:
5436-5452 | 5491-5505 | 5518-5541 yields 0.02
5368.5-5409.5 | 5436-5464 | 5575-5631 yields -0.03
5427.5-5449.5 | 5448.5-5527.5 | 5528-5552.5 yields 0.02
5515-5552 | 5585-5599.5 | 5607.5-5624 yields 0.01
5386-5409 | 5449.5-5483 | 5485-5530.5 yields -0.01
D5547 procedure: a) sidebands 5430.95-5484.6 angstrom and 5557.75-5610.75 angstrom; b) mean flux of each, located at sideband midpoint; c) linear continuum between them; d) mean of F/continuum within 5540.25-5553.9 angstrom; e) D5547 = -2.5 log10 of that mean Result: -0.040 mag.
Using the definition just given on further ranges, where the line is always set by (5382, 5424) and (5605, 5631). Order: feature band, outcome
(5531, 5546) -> -0.04 mag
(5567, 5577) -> 0.02 mag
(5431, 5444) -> -0.03 mag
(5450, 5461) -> -0.02 mag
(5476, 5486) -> -0.01 mag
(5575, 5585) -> 0.02 mag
